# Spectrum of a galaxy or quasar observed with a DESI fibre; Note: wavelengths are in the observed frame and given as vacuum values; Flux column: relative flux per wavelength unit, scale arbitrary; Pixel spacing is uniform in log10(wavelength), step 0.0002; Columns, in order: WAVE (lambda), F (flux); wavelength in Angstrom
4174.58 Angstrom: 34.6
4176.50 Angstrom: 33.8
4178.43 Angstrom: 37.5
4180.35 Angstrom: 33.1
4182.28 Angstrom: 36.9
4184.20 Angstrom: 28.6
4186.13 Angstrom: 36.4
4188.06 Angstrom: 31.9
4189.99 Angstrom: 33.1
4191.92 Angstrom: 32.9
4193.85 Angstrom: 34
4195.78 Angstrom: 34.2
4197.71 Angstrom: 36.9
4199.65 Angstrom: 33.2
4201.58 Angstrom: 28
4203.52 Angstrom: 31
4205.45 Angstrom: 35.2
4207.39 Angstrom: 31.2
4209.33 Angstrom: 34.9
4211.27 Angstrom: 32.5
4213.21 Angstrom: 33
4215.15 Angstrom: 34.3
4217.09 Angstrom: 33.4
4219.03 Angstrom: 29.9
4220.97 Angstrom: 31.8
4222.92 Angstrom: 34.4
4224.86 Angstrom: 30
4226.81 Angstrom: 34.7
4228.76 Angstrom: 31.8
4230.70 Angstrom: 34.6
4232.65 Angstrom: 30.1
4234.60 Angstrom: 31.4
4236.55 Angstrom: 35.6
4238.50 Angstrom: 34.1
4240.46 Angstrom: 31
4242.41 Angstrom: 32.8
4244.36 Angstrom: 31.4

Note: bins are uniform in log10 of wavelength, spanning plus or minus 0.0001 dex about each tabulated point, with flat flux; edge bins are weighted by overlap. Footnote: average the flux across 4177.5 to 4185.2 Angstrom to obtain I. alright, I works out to 34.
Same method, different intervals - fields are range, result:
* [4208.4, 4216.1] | 33.7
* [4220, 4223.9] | 33.1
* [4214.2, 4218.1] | 33.8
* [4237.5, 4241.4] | 32.5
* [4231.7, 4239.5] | 32.8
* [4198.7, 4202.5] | 30.7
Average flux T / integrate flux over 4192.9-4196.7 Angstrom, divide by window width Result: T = 34.1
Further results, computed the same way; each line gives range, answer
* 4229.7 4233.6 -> 32.4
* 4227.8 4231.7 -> 33.2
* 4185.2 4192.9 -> 33.6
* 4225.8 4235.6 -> 32.5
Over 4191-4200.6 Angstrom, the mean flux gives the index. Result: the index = 34.2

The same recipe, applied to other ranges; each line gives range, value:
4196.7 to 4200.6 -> 35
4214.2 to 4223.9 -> 32.8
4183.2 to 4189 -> 32.3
